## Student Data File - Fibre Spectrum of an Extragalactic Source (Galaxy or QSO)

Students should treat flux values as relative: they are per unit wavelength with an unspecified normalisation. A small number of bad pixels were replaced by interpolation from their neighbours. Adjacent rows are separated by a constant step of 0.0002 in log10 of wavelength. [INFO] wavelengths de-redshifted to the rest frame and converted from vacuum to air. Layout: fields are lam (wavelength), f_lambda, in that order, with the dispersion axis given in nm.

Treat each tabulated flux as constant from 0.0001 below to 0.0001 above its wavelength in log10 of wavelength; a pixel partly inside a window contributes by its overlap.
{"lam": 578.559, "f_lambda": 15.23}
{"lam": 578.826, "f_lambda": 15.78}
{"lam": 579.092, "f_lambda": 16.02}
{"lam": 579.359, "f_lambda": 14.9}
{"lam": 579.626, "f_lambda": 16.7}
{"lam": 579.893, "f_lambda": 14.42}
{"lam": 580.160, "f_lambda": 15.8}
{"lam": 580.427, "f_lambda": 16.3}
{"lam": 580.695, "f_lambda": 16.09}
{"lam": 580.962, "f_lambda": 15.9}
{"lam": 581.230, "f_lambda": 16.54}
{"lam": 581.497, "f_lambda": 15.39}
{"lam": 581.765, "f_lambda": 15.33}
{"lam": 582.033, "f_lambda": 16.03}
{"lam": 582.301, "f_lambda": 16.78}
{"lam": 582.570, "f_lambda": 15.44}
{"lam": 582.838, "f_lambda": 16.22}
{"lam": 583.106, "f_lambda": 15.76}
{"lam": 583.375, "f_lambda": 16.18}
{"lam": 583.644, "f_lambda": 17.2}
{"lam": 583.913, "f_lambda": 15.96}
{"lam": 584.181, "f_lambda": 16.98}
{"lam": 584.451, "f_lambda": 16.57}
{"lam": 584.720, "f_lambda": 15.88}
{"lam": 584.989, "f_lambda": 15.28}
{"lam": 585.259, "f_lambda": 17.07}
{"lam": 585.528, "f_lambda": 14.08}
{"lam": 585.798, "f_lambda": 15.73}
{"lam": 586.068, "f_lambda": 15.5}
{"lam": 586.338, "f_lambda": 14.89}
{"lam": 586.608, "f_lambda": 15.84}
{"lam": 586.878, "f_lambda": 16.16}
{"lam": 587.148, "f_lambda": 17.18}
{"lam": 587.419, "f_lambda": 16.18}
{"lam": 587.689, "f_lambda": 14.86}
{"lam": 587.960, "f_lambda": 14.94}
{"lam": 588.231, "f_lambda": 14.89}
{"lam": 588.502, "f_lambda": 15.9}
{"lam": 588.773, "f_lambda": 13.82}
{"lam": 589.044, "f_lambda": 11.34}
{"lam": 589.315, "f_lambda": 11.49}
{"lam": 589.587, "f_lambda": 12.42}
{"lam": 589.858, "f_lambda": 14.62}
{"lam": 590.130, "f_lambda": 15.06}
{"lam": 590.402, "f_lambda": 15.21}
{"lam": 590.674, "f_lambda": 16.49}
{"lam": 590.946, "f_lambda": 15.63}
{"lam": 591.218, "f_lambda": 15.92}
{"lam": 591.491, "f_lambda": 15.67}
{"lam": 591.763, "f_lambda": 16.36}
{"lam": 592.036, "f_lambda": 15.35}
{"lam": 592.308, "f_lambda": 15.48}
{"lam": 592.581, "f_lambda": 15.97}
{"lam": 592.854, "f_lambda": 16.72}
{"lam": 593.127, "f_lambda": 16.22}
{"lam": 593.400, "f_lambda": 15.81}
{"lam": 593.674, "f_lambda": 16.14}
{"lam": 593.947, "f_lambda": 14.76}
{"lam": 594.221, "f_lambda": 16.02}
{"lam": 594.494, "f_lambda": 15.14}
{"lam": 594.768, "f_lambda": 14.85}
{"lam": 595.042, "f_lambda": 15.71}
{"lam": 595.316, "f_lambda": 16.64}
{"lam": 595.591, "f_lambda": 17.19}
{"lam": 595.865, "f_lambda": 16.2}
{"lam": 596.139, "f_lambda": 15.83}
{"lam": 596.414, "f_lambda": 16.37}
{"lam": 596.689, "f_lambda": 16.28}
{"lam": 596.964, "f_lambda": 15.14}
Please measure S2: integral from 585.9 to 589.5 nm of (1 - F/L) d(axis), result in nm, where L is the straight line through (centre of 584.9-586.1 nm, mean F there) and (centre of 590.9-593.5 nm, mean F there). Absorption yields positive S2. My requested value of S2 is 0.19 nm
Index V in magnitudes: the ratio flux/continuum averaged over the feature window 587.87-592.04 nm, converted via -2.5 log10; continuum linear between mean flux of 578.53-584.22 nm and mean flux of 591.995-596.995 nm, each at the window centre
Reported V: 0.09 mag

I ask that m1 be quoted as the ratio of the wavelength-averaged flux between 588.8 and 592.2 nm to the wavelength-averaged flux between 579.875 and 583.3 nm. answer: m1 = 0.9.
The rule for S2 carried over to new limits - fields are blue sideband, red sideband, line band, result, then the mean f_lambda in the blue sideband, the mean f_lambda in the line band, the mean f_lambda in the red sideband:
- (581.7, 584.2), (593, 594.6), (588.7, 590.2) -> 0.27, 16.2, 13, 15.7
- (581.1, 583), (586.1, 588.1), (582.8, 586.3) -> -0.03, 16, 16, 15.7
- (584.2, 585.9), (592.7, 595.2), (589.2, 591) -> 0.16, 15.8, 14.4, 15.7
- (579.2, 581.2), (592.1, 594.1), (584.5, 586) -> 0.01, 15.8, 15.7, 15.9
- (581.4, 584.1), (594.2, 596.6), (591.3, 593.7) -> 0.01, 16.1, 16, 16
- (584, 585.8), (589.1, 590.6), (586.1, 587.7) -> -0.09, 16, 15.9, 13.7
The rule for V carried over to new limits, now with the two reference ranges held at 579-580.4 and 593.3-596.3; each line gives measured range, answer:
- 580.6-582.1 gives -0.02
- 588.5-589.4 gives 0.22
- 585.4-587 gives 0.02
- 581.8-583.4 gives -0.02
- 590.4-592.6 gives 0.00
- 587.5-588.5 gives 0.05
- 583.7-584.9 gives -0.05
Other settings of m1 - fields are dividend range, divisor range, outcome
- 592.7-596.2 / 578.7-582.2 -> 1.01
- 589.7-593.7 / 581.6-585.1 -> 0.98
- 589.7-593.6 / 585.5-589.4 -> 1.05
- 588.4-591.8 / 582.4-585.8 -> 0.91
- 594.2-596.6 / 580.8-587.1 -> 1.00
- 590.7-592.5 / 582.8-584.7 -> 0.96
